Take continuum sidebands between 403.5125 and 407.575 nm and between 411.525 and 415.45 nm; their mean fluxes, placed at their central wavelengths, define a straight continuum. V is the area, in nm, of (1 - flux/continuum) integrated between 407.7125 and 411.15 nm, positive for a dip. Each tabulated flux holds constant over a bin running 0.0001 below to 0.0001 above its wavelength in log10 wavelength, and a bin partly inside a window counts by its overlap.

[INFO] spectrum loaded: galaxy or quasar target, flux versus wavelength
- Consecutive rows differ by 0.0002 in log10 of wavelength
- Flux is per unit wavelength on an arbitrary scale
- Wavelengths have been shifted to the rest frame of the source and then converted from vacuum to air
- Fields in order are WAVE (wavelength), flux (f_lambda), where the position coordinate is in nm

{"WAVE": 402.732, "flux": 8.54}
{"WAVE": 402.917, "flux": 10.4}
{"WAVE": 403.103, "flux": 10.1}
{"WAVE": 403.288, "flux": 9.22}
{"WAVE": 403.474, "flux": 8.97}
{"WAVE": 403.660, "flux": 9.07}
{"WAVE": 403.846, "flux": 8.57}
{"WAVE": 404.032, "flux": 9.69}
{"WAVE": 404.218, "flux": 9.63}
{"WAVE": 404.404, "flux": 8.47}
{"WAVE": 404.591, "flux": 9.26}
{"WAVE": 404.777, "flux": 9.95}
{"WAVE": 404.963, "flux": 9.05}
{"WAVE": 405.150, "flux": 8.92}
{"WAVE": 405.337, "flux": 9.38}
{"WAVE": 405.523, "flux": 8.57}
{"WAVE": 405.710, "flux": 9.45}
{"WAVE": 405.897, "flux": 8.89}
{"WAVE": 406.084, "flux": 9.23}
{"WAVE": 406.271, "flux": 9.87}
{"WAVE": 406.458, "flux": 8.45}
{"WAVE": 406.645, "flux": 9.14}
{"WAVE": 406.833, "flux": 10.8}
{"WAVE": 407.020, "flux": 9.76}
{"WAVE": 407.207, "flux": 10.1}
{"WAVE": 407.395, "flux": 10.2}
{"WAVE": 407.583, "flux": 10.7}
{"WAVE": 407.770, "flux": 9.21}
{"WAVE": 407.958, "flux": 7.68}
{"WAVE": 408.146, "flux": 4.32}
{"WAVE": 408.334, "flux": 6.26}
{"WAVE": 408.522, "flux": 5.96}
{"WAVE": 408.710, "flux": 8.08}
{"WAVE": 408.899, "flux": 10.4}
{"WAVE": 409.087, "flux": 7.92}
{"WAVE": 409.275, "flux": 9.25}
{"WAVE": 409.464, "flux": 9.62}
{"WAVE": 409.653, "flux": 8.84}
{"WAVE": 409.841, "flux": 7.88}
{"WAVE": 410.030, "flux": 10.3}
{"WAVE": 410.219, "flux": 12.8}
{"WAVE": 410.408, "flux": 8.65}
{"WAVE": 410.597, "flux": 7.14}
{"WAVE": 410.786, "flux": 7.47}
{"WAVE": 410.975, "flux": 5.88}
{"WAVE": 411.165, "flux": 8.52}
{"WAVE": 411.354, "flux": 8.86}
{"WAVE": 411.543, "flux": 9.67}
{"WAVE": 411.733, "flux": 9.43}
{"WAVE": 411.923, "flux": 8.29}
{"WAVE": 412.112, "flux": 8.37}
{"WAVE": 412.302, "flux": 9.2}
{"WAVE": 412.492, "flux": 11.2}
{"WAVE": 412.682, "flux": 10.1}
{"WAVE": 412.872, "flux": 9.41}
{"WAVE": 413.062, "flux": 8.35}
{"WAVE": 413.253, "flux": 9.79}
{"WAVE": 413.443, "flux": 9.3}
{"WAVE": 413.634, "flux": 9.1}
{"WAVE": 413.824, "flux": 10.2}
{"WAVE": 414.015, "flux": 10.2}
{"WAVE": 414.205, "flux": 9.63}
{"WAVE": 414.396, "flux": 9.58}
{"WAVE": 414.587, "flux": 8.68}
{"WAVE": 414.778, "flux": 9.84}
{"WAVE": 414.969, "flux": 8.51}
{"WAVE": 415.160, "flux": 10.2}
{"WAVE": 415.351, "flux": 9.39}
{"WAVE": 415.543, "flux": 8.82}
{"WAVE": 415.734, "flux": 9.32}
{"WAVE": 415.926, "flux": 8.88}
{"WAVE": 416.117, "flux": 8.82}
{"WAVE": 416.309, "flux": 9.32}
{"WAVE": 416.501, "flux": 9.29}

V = 0.44 nm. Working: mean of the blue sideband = 9.38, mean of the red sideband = 9.44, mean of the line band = 8.2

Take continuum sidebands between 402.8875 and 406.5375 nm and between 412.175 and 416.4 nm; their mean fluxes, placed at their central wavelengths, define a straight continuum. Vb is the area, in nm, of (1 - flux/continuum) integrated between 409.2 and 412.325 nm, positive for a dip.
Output 0.181 nm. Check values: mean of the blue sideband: 9.24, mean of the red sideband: 9.44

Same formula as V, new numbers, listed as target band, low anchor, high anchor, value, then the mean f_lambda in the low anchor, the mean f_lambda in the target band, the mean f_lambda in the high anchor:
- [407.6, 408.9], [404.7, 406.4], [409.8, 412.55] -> 0.24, 9.23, 7.4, 8.9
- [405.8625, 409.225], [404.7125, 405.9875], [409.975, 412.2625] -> 0.11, 9.16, 8.72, 8.77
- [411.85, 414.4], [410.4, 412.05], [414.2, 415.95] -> -0.22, 8.2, 9.49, 9.28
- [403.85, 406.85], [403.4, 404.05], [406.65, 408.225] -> -0.06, 9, 9.24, 9.14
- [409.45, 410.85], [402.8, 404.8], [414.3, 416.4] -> 0.03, 9.36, 9.09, 9.21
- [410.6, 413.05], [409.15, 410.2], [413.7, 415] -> 0.18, 9.4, 8.79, 9.56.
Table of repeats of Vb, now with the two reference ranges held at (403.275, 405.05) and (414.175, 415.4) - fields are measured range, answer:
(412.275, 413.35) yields -0.04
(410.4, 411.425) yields 0.18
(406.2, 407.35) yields -0.06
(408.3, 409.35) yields 0.14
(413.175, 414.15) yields -0.04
